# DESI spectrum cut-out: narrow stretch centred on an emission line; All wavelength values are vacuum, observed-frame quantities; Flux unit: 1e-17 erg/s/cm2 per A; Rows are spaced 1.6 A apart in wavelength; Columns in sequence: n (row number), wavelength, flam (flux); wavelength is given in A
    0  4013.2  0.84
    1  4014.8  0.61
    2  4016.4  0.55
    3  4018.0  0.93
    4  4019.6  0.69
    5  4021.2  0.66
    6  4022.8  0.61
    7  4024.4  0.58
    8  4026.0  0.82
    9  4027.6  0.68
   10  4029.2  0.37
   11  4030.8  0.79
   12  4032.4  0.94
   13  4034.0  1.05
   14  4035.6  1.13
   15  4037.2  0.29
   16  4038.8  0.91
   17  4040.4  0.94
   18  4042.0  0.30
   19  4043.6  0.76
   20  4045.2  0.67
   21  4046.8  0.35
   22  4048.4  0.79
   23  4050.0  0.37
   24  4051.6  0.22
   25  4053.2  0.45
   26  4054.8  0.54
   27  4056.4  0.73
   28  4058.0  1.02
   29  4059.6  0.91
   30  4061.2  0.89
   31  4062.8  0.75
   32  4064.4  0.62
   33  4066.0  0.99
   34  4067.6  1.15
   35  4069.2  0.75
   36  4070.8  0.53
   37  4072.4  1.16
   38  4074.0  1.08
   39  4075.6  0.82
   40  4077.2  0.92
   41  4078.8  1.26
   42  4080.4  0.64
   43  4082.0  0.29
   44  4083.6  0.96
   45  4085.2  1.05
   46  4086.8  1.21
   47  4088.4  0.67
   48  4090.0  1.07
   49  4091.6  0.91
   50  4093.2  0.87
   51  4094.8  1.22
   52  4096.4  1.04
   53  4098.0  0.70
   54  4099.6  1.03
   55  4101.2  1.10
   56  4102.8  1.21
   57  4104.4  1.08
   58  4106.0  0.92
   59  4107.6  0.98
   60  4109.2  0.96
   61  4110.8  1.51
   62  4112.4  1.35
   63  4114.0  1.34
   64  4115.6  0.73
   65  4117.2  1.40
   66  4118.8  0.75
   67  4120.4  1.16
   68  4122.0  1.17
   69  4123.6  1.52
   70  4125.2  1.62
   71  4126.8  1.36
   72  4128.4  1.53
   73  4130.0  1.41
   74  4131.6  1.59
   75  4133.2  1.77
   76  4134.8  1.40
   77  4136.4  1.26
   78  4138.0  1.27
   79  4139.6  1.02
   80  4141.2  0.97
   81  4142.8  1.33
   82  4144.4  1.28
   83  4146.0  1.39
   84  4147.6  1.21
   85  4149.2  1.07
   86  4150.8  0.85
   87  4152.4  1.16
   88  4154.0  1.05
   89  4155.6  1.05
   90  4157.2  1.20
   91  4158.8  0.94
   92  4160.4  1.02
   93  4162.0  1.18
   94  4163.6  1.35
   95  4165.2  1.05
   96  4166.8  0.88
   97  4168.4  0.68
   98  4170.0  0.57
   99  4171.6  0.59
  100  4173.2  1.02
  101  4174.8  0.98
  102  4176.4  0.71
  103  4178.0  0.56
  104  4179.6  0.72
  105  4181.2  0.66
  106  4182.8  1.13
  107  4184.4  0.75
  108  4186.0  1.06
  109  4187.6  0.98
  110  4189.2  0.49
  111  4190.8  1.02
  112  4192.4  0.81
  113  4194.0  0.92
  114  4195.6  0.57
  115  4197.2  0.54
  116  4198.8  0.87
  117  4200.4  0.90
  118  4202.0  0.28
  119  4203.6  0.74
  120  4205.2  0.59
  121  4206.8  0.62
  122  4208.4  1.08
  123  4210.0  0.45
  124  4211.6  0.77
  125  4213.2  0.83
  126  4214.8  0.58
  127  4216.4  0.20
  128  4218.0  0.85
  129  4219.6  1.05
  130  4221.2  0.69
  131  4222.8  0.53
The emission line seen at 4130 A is C IV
